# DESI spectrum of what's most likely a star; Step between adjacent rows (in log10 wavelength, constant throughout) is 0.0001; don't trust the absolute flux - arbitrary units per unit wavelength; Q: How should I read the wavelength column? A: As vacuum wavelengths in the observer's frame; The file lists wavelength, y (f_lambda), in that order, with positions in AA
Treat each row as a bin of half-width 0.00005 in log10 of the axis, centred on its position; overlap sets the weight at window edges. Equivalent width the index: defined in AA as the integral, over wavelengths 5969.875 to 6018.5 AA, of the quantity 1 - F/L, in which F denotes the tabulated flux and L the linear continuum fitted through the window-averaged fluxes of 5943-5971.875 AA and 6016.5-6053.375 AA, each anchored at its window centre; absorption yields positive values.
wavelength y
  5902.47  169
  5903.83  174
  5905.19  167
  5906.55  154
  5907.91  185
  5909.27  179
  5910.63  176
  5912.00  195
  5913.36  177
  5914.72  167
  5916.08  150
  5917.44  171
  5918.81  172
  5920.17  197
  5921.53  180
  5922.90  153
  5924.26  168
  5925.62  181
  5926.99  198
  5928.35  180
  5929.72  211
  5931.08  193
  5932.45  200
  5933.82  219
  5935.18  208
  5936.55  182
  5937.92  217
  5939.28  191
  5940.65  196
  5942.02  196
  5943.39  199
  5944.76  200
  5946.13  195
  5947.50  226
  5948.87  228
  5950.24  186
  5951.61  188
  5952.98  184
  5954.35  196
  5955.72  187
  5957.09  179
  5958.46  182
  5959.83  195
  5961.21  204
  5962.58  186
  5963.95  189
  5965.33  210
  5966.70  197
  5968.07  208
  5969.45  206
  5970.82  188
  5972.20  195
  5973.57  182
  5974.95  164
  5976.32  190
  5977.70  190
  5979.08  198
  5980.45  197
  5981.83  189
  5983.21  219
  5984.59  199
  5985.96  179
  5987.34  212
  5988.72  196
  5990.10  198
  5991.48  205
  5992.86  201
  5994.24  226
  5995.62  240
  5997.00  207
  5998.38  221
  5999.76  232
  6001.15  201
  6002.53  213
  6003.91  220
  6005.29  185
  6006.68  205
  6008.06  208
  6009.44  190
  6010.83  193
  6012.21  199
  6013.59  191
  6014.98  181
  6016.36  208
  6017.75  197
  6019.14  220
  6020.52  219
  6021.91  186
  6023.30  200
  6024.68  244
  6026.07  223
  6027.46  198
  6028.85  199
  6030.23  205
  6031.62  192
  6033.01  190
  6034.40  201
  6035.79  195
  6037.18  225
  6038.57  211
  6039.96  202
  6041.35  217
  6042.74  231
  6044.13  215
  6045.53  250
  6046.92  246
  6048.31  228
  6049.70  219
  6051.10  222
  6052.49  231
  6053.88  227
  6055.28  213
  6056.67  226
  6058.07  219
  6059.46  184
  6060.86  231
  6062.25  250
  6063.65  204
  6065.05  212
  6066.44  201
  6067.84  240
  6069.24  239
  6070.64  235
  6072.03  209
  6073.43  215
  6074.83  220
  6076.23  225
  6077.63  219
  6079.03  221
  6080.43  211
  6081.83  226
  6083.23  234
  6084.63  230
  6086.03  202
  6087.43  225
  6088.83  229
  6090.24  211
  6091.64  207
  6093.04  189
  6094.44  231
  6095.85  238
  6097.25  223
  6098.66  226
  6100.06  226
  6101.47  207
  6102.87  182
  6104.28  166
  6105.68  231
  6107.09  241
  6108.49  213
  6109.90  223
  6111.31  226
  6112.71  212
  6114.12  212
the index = 1.0 AA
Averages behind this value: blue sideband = 197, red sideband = 214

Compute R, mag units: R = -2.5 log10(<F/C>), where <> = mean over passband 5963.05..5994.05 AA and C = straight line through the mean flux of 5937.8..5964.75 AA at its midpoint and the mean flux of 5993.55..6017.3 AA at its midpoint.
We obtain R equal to 0.03 mag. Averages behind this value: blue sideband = 196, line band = 196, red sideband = 207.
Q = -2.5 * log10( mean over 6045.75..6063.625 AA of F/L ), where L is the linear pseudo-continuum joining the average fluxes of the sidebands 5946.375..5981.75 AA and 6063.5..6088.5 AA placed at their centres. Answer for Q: -0.04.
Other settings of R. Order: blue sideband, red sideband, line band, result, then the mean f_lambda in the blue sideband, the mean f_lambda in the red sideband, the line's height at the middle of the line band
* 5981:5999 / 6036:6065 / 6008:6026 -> 0.054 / 207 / 222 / 214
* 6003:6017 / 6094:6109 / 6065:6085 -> -0.057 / 198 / 217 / 211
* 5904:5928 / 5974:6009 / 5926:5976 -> -0.047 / 175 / 204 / 188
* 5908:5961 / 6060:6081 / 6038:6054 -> -0.044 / 190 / 222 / 216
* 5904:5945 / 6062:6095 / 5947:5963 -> -0.017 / 185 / 220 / 192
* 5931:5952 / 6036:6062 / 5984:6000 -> 0.011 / 202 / 222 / 211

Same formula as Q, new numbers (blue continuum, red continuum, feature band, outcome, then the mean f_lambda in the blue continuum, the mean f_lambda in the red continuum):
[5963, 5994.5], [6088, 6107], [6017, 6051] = -0.04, 197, 214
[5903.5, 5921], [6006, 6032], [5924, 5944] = -0.09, 174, 203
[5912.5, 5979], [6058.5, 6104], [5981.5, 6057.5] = -0.02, 191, 218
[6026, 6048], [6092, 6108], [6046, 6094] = -0.04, 213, 214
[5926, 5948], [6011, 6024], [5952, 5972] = 0.04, 200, 200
